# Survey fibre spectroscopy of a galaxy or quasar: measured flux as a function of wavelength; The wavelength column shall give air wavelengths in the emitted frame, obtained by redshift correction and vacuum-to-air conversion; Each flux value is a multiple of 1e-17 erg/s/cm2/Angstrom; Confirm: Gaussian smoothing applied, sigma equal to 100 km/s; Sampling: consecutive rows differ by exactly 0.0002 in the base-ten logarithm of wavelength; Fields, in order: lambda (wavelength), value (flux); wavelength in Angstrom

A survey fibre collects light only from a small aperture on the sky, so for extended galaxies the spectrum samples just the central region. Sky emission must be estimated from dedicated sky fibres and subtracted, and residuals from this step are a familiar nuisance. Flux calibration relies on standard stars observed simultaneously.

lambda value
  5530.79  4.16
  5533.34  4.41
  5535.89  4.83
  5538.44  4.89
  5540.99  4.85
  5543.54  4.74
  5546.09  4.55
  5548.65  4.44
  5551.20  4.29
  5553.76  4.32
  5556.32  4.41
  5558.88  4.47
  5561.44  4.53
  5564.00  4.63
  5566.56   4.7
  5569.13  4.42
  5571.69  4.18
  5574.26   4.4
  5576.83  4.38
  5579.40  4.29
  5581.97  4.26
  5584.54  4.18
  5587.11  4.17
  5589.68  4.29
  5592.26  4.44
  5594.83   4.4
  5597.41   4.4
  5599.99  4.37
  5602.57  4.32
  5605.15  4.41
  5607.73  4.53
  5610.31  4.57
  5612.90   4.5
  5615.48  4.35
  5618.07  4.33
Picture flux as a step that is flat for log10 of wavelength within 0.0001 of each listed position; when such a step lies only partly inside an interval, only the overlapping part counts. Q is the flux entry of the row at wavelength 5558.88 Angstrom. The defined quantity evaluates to 4.47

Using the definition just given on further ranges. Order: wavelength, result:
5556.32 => 4.41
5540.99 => 4.85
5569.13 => 4.42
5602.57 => 4.32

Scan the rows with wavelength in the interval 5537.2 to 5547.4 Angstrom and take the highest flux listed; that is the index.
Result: 4.89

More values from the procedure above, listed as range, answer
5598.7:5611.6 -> 4.57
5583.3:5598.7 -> 4.44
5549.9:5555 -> 4.32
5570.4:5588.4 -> 4.4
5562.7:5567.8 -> 4.7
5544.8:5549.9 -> 4.55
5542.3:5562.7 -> 4.74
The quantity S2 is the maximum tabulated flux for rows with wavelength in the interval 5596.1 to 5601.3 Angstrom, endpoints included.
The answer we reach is 4.4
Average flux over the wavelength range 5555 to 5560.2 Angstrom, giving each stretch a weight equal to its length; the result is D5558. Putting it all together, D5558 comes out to 4.44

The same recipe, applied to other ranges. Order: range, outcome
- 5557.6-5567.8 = 4.58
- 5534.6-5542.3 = 4.86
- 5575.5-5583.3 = 4.31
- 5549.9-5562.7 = 4.4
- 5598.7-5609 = 4.41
